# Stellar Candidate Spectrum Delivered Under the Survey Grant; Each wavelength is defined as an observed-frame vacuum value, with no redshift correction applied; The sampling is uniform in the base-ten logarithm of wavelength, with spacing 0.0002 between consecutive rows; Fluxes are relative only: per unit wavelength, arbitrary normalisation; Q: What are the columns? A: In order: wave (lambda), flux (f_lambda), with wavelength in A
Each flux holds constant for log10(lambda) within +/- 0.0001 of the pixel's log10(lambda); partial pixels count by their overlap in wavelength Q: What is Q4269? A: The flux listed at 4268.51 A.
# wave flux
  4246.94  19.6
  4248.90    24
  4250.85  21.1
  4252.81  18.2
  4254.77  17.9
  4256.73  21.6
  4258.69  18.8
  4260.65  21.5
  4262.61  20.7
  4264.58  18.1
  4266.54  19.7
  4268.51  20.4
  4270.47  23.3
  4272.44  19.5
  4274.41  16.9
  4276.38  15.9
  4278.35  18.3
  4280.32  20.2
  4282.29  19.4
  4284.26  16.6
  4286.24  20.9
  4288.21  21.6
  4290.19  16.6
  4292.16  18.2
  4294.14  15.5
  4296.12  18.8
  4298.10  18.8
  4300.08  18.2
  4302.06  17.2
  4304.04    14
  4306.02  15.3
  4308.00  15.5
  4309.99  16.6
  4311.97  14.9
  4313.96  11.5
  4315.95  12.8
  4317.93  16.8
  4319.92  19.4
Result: 20.4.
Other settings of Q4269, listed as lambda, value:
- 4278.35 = 18.3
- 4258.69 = 18.8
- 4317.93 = 16.8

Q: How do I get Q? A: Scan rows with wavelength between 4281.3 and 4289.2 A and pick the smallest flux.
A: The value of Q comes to 16.6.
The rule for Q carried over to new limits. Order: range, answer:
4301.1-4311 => 14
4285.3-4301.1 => 15.5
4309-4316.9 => 11.5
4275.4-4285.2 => 15.9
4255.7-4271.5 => 18.1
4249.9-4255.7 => 17.9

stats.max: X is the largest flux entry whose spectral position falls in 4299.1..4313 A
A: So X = 18.2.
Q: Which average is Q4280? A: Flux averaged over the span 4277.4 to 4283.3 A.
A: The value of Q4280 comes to 19.3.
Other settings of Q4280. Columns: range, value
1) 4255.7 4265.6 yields 20.1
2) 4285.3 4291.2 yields 19.7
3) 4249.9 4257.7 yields 19.7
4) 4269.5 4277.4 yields 18.9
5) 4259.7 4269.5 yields 20.1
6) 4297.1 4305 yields 17.1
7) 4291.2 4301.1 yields 17.9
